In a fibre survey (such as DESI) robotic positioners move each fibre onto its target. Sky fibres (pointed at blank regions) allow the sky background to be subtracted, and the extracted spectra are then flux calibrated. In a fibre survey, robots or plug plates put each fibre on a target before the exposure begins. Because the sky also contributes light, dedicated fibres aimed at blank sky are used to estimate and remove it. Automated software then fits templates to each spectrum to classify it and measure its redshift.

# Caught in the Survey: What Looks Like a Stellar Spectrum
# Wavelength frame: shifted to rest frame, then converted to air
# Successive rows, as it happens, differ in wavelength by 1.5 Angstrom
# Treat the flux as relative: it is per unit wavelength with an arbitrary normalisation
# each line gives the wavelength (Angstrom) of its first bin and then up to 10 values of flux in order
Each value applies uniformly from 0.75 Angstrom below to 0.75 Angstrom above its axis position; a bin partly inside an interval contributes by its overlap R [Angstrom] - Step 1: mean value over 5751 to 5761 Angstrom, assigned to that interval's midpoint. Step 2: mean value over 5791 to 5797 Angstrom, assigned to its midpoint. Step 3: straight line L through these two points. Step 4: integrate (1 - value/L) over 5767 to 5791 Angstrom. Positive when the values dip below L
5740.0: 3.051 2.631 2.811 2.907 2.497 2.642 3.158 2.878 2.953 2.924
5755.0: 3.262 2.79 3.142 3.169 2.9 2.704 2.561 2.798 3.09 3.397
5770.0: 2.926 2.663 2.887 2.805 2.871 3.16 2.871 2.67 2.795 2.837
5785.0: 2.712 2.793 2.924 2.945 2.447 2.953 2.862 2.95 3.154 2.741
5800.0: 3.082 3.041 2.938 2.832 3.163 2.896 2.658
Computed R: 0.6 Angstrom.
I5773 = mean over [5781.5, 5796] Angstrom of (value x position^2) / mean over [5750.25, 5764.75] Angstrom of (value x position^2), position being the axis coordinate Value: 0.97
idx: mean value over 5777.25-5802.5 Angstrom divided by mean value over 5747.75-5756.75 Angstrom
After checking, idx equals 1.0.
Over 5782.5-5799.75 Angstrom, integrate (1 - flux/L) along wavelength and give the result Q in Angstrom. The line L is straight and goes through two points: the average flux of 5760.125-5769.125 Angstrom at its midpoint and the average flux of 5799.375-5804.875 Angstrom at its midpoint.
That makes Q 0.6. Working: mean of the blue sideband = 2.91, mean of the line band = 2.85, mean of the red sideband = 2.98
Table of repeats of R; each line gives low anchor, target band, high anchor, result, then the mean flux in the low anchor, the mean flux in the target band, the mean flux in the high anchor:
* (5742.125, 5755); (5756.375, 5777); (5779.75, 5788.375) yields -0.7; 2.87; 2.91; 2.78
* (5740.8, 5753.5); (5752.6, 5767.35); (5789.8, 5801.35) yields -0.5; 2.82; 2.93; 2.89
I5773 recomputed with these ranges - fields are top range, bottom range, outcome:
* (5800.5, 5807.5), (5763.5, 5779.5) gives 1.03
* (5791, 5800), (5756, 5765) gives 1.02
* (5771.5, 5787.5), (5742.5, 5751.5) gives 1.02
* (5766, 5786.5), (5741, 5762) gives 1.00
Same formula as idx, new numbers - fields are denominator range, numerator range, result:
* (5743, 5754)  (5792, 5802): 1.04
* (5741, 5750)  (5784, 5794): 1.01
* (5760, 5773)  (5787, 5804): 1.01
